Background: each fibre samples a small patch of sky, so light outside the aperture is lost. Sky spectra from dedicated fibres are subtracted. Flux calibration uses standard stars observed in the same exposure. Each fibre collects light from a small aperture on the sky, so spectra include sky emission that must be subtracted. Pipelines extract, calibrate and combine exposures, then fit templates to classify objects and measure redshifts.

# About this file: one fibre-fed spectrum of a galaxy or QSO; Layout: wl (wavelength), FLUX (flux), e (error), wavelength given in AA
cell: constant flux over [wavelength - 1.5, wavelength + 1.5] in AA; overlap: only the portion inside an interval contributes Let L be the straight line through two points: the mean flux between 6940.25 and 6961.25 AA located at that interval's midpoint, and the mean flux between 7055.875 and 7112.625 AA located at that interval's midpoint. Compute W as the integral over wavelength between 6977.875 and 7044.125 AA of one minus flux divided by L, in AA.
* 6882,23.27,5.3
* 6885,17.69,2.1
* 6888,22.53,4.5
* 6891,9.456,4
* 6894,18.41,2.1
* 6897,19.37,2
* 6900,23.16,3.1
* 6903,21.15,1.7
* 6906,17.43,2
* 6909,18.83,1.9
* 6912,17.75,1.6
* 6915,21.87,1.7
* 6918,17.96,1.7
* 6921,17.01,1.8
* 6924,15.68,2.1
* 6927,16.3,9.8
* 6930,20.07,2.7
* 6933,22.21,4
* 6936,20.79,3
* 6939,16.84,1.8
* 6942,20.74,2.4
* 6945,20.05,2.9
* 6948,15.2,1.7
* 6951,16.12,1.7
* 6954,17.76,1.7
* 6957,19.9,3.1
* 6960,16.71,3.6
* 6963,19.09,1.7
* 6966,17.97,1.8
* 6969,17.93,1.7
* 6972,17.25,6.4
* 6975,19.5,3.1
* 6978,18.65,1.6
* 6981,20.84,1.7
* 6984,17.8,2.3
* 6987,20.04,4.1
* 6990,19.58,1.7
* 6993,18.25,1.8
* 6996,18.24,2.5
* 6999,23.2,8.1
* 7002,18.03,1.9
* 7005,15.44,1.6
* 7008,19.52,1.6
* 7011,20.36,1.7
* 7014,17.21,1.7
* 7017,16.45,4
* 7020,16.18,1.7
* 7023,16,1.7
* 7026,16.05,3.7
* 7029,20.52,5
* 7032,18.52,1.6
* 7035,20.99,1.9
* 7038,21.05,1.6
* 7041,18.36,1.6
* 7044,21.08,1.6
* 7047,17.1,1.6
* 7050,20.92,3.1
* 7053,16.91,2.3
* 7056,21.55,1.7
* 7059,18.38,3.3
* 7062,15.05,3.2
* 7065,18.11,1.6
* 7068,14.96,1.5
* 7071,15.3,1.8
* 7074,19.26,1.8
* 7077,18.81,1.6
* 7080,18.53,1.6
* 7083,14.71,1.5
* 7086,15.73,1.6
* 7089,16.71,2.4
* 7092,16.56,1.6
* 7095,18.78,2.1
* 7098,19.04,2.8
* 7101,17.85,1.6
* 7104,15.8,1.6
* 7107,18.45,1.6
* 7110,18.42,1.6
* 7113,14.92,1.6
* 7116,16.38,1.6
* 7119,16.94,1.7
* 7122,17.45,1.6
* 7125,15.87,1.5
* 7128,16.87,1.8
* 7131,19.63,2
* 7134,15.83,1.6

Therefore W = -3.8 AA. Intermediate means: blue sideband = 18.1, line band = 18.8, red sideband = 17.3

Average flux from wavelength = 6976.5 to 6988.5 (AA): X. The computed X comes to 19.3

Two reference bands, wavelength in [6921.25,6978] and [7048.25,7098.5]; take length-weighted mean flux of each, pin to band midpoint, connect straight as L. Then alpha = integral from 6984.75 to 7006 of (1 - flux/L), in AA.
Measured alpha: -1.1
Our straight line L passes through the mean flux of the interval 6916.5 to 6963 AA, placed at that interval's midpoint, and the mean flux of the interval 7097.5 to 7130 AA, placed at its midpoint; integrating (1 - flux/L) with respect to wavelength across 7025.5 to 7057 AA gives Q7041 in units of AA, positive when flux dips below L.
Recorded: -3.4 AA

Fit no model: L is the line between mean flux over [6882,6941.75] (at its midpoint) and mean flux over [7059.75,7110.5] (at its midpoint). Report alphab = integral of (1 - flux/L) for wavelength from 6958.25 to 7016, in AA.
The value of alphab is -1.92 AA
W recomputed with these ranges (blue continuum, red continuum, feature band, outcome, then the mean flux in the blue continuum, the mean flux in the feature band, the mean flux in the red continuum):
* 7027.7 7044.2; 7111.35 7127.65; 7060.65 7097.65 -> 2.35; 20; 17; 16.4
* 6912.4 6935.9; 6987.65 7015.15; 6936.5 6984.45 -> 1.34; 18.8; 18.3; 18.9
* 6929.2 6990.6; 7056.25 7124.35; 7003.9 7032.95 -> 0.67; 18.8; 17.6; 17.2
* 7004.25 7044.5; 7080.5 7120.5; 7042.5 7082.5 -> -0.83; 18.4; 18.1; 17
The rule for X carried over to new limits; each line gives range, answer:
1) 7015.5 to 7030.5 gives 17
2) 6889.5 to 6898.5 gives 15.7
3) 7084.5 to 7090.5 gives 16.2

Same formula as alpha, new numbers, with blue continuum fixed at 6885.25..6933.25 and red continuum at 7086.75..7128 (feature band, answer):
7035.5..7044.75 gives -1.34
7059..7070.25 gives 0.74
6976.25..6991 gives -1.10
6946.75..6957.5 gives 0.72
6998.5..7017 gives -0.69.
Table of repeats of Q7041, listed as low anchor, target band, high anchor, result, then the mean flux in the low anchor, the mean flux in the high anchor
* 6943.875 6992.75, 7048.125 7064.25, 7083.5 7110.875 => -0.7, 18.4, 17.4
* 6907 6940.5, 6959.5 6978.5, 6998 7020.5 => 0.3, 18.6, 18.3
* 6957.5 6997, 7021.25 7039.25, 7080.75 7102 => -0.9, 18.6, 17.1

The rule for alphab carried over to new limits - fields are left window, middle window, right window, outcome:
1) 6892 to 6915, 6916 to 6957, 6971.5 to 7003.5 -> 2.2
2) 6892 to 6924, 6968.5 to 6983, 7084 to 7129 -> -0.4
